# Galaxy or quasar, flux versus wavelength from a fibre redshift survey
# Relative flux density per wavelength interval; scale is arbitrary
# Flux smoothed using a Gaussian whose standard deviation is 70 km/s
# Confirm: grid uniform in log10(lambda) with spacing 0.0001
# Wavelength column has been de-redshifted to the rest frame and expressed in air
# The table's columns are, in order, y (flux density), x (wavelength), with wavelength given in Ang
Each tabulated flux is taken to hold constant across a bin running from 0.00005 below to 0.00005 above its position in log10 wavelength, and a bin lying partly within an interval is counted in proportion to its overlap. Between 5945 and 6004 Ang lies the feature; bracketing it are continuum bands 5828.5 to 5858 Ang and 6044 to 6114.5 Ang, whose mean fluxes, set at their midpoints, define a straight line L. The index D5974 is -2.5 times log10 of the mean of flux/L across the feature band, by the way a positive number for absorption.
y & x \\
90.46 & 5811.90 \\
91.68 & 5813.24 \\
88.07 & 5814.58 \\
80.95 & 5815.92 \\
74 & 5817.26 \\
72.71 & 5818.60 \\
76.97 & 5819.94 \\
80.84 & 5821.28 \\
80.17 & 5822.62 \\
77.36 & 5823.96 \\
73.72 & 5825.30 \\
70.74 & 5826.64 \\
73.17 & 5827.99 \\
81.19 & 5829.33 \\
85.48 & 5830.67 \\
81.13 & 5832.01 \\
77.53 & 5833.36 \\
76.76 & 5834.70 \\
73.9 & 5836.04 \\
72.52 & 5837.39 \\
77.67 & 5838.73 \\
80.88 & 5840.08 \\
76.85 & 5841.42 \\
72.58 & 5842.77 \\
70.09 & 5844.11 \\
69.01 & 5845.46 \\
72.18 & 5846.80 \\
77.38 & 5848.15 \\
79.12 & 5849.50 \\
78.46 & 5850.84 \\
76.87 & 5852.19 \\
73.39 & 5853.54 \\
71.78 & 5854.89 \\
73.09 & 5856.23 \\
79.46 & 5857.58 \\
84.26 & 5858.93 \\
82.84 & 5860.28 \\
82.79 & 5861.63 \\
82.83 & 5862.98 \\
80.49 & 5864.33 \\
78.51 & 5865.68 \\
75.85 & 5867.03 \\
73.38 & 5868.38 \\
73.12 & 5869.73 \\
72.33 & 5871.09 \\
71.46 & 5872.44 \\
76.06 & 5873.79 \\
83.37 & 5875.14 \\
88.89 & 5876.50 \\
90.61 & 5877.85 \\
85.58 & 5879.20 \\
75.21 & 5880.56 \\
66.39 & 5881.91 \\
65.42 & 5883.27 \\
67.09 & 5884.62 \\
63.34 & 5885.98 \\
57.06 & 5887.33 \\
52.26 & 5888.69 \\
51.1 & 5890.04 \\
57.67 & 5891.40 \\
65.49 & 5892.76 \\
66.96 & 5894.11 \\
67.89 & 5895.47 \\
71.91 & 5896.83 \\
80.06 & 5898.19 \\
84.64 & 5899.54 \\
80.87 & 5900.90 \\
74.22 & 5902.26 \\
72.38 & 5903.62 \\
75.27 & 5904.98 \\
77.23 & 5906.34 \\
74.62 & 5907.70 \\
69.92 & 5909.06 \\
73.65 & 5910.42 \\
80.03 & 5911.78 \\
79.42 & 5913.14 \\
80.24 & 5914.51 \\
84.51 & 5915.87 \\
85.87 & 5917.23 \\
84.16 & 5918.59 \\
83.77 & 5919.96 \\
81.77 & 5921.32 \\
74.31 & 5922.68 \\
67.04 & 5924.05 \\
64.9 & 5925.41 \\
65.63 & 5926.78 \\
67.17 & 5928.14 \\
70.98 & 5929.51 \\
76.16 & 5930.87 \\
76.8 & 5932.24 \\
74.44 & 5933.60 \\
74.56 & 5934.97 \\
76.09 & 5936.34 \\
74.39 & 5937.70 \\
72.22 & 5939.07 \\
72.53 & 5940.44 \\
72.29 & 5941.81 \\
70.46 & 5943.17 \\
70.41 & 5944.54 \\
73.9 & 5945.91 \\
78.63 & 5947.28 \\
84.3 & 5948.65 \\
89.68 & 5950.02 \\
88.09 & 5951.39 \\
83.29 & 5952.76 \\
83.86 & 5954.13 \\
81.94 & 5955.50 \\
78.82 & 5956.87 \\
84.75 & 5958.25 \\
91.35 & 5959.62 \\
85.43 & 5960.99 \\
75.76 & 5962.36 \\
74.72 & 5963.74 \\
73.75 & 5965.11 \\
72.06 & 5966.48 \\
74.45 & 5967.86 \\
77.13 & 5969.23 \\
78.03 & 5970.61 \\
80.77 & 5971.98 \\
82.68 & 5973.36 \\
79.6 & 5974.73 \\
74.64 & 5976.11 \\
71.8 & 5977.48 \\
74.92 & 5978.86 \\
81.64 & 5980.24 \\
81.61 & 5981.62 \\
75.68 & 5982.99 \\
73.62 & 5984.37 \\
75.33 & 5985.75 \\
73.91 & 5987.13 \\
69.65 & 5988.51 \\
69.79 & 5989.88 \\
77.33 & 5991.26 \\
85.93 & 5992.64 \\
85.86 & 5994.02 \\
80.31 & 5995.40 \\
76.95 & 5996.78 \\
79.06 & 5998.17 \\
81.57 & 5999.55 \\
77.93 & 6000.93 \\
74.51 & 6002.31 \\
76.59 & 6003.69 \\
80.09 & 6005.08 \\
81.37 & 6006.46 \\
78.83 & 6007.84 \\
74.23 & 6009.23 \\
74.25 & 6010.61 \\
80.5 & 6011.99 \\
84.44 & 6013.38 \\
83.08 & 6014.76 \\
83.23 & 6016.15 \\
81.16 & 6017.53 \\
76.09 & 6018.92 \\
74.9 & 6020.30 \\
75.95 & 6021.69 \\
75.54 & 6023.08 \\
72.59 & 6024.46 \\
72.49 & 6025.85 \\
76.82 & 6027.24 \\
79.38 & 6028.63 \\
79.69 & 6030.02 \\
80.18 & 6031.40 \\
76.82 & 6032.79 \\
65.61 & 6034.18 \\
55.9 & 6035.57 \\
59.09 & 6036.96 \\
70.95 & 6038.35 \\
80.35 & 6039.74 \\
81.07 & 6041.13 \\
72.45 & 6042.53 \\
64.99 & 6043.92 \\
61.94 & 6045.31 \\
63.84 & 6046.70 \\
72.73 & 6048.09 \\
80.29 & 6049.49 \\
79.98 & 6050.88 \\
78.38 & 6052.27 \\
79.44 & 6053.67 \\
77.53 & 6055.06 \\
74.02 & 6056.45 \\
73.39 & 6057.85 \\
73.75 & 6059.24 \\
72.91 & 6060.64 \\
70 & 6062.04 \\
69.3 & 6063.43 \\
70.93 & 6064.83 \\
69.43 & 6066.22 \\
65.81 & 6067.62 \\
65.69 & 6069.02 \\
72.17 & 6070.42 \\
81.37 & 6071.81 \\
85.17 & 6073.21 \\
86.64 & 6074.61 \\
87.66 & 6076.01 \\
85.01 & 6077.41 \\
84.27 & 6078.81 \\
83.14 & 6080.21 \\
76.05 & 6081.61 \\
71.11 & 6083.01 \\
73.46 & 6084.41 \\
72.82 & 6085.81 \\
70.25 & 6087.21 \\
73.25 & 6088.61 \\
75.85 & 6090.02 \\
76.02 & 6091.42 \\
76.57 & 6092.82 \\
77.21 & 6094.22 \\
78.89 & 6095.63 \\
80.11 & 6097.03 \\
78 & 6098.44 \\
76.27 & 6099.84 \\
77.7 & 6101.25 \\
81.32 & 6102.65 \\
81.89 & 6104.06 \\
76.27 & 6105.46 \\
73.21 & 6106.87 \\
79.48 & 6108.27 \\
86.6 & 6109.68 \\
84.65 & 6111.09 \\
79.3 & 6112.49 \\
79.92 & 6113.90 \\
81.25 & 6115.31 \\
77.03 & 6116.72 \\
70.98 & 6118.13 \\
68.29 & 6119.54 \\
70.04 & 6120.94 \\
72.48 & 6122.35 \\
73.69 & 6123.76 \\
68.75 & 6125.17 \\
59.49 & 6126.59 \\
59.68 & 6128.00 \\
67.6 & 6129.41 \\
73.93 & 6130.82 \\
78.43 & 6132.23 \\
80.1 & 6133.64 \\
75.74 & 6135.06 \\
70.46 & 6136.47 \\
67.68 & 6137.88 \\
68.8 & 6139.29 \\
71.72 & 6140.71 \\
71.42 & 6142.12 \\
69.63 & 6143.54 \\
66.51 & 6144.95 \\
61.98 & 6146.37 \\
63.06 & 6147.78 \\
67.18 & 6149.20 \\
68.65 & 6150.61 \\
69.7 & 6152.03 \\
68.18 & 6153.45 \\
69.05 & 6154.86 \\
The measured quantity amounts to -0.04 mag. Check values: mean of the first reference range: 76.2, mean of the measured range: 78.9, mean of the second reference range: 76.3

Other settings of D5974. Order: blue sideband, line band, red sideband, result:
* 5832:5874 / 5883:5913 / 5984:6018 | 0.11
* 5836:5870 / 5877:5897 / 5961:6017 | 0.15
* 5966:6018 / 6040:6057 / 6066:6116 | 0.06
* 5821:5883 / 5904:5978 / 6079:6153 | -0.02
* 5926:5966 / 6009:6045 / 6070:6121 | 0.04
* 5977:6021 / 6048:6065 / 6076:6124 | 0.04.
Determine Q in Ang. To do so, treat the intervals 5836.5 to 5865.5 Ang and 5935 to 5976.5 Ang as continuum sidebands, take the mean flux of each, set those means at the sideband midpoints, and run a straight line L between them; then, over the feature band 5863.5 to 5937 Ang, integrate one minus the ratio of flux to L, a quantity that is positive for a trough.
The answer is 3.6 Ang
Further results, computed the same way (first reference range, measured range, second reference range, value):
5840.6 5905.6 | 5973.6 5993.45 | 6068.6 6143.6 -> -0.4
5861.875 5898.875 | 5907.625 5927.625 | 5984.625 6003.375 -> -0.8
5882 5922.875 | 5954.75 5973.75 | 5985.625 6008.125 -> -0.8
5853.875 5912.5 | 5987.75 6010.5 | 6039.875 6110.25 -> -0.9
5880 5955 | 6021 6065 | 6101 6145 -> 0.5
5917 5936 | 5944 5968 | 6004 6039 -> -1.8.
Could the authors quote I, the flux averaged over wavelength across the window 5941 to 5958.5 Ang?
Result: 79.9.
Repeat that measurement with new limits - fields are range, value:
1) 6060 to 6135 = 75.6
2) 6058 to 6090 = 75.4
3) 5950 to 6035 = 78.3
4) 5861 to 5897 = 71.9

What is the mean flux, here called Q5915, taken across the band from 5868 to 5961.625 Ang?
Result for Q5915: 75.2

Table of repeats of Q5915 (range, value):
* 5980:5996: 77.5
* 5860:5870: 78.8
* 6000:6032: 78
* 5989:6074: 75.3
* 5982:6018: 78.3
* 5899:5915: 76.7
